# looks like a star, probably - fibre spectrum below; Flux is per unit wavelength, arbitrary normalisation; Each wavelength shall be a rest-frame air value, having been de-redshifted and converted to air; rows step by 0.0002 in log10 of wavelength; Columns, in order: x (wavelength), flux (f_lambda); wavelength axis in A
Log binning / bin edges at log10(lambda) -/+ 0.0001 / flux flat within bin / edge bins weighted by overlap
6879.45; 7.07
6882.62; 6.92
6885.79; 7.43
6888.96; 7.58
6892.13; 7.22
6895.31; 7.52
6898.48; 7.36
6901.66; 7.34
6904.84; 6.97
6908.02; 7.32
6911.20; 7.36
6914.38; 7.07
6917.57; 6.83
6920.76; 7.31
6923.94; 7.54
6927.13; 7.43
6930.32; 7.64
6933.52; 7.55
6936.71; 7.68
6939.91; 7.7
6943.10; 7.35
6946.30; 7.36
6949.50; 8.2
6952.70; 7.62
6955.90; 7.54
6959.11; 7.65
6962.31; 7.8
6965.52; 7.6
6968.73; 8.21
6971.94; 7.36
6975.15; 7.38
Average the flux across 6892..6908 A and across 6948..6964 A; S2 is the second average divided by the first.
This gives 1.06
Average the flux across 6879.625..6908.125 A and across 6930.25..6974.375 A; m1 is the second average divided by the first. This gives 1.05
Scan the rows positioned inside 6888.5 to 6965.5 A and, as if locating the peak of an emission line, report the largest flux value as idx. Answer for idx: 8.2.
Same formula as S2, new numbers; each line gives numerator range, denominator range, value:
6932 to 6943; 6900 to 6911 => 1.05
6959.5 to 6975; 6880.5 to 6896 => 1.05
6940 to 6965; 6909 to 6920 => 1.08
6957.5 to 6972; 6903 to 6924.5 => 1.08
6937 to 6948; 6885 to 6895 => 1.01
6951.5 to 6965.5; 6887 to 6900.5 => 1.03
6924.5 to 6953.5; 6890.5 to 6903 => 1.03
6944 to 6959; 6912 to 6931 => 1.05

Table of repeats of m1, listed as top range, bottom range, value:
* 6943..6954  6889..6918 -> 1.06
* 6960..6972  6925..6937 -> 1.03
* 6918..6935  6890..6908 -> 1.02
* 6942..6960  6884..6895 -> 1.03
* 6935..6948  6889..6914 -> 1.03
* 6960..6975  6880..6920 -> 1.06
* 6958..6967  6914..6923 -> 1.08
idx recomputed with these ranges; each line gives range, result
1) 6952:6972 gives 8.21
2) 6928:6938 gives 7.68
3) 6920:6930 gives 7.54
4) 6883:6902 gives 7.58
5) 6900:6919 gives 7.36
